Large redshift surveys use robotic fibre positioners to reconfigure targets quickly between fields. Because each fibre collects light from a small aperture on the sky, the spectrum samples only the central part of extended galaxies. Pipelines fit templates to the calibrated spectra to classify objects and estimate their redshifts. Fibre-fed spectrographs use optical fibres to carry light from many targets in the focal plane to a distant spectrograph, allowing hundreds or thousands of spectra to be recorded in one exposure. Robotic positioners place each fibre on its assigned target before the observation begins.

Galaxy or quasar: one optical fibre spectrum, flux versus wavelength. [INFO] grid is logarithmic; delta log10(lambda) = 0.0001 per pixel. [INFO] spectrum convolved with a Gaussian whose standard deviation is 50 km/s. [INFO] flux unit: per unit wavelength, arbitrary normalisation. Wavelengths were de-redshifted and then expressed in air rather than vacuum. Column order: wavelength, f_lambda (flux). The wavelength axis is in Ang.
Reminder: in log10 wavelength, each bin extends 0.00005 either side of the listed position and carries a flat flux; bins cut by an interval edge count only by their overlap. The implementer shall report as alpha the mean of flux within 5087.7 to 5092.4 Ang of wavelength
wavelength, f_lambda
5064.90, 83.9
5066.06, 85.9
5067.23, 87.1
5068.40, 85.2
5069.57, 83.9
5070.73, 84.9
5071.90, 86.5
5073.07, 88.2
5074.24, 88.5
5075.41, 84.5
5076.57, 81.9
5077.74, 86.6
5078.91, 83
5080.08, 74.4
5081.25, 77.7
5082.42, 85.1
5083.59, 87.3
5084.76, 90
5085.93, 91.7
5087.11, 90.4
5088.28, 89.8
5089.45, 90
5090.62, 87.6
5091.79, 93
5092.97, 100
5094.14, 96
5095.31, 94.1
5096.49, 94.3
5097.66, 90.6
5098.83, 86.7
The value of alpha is 90.1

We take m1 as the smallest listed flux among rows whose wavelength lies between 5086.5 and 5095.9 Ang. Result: 87.6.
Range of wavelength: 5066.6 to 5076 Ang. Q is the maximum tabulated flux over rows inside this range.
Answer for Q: 88.5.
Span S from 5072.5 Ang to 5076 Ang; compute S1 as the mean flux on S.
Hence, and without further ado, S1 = 87.2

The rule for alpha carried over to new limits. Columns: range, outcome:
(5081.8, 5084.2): 86.2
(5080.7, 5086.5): 86.4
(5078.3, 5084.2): 81.6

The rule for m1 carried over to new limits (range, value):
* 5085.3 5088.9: 89.8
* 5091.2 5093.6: 93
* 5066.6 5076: 83.9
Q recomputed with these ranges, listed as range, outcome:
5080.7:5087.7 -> 91.7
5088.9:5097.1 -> 100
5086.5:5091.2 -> 90.4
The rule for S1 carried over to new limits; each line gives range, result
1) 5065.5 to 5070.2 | 85.5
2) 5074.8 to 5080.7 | 82.2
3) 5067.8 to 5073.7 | 85.7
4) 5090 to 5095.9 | 94.1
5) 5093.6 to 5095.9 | 95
